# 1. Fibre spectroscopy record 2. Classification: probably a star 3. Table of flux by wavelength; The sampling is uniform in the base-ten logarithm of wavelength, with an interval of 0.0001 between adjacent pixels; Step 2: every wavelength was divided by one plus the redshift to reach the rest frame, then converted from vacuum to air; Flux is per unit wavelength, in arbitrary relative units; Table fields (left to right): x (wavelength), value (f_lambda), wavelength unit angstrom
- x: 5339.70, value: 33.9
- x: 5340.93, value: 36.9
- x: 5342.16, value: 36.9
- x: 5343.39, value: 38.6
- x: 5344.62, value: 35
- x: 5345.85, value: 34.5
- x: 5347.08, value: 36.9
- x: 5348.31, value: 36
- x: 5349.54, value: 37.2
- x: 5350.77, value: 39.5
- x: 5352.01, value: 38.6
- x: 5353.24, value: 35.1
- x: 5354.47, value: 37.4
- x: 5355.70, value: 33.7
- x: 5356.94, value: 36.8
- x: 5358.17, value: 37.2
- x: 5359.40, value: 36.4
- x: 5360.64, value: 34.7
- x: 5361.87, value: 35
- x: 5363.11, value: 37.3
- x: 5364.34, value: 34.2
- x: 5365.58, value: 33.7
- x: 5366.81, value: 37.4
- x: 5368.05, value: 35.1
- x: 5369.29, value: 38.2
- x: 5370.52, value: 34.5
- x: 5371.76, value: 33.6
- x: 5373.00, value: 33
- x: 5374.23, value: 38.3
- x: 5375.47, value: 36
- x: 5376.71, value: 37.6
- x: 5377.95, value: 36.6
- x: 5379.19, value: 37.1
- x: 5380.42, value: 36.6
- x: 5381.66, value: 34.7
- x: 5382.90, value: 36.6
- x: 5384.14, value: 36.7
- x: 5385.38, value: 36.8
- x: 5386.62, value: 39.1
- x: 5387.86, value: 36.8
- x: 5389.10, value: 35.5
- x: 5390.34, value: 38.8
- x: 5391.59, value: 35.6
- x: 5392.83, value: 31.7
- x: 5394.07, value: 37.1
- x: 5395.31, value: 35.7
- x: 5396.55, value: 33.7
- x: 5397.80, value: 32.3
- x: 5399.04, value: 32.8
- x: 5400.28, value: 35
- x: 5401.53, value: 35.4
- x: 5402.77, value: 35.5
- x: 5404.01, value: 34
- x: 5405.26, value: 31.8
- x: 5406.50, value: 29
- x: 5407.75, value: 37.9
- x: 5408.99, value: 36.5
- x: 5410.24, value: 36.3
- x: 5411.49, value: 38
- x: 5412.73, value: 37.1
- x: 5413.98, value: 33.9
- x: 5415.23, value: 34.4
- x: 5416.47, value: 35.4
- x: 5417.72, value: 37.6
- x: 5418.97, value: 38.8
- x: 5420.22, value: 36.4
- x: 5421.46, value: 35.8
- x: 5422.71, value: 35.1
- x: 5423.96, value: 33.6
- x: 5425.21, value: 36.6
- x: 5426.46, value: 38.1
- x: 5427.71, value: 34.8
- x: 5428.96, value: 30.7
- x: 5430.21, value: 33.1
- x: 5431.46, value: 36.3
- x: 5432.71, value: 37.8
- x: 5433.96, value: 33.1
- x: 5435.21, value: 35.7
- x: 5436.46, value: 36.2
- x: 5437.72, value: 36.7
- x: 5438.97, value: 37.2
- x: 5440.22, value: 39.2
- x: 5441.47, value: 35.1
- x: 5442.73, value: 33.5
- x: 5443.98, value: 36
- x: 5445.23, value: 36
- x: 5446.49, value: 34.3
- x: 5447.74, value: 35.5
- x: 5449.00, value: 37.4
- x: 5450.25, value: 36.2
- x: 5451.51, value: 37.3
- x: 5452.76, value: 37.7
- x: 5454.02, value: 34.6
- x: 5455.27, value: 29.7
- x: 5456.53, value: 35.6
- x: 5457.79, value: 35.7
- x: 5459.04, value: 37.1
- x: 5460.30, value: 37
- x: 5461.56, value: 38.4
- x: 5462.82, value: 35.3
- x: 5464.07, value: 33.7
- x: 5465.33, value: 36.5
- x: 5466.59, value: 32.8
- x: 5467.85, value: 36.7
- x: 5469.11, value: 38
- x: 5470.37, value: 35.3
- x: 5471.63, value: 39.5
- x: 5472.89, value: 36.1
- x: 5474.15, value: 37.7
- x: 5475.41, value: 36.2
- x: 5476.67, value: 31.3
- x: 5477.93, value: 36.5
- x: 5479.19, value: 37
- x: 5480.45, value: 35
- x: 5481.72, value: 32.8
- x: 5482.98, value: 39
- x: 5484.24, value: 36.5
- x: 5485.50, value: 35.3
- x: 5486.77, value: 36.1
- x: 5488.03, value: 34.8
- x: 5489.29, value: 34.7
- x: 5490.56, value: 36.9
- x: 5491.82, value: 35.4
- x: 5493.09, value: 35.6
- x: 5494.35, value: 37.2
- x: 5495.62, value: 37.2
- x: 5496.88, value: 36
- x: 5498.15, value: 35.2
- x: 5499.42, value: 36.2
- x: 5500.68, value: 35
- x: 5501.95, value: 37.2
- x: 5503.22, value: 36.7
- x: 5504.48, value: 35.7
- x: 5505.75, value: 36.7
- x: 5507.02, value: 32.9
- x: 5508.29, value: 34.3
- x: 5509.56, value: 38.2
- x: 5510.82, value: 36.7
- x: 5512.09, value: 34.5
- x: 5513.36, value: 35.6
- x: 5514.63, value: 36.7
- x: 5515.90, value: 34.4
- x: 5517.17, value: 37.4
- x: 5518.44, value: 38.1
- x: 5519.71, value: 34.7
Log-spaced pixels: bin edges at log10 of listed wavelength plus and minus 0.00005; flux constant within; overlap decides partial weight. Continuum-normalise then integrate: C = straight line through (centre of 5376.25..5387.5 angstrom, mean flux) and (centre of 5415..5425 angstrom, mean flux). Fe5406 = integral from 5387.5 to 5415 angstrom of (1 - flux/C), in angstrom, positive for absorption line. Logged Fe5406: 1.1 angstrom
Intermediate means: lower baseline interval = 36.9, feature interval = 35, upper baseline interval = 36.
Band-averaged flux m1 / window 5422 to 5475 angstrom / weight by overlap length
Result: 35.8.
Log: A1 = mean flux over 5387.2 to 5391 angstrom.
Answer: 37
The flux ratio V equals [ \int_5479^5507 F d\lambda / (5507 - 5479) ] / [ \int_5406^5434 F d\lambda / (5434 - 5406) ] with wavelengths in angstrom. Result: 1.01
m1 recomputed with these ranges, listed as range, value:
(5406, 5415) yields 35.5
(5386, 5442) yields 35.5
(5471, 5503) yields 36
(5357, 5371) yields 35.9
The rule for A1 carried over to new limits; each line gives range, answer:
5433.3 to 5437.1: 35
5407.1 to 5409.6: 37.1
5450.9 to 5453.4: 37.5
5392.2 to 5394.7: 34.5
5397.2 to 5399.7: 32.7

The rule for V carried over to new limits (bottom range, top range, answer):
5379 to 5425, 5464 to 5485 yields 1.01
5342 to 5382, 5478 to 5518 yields 0.99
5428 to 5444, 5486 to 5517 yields 1.01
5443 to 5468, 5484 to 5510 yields 1.01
